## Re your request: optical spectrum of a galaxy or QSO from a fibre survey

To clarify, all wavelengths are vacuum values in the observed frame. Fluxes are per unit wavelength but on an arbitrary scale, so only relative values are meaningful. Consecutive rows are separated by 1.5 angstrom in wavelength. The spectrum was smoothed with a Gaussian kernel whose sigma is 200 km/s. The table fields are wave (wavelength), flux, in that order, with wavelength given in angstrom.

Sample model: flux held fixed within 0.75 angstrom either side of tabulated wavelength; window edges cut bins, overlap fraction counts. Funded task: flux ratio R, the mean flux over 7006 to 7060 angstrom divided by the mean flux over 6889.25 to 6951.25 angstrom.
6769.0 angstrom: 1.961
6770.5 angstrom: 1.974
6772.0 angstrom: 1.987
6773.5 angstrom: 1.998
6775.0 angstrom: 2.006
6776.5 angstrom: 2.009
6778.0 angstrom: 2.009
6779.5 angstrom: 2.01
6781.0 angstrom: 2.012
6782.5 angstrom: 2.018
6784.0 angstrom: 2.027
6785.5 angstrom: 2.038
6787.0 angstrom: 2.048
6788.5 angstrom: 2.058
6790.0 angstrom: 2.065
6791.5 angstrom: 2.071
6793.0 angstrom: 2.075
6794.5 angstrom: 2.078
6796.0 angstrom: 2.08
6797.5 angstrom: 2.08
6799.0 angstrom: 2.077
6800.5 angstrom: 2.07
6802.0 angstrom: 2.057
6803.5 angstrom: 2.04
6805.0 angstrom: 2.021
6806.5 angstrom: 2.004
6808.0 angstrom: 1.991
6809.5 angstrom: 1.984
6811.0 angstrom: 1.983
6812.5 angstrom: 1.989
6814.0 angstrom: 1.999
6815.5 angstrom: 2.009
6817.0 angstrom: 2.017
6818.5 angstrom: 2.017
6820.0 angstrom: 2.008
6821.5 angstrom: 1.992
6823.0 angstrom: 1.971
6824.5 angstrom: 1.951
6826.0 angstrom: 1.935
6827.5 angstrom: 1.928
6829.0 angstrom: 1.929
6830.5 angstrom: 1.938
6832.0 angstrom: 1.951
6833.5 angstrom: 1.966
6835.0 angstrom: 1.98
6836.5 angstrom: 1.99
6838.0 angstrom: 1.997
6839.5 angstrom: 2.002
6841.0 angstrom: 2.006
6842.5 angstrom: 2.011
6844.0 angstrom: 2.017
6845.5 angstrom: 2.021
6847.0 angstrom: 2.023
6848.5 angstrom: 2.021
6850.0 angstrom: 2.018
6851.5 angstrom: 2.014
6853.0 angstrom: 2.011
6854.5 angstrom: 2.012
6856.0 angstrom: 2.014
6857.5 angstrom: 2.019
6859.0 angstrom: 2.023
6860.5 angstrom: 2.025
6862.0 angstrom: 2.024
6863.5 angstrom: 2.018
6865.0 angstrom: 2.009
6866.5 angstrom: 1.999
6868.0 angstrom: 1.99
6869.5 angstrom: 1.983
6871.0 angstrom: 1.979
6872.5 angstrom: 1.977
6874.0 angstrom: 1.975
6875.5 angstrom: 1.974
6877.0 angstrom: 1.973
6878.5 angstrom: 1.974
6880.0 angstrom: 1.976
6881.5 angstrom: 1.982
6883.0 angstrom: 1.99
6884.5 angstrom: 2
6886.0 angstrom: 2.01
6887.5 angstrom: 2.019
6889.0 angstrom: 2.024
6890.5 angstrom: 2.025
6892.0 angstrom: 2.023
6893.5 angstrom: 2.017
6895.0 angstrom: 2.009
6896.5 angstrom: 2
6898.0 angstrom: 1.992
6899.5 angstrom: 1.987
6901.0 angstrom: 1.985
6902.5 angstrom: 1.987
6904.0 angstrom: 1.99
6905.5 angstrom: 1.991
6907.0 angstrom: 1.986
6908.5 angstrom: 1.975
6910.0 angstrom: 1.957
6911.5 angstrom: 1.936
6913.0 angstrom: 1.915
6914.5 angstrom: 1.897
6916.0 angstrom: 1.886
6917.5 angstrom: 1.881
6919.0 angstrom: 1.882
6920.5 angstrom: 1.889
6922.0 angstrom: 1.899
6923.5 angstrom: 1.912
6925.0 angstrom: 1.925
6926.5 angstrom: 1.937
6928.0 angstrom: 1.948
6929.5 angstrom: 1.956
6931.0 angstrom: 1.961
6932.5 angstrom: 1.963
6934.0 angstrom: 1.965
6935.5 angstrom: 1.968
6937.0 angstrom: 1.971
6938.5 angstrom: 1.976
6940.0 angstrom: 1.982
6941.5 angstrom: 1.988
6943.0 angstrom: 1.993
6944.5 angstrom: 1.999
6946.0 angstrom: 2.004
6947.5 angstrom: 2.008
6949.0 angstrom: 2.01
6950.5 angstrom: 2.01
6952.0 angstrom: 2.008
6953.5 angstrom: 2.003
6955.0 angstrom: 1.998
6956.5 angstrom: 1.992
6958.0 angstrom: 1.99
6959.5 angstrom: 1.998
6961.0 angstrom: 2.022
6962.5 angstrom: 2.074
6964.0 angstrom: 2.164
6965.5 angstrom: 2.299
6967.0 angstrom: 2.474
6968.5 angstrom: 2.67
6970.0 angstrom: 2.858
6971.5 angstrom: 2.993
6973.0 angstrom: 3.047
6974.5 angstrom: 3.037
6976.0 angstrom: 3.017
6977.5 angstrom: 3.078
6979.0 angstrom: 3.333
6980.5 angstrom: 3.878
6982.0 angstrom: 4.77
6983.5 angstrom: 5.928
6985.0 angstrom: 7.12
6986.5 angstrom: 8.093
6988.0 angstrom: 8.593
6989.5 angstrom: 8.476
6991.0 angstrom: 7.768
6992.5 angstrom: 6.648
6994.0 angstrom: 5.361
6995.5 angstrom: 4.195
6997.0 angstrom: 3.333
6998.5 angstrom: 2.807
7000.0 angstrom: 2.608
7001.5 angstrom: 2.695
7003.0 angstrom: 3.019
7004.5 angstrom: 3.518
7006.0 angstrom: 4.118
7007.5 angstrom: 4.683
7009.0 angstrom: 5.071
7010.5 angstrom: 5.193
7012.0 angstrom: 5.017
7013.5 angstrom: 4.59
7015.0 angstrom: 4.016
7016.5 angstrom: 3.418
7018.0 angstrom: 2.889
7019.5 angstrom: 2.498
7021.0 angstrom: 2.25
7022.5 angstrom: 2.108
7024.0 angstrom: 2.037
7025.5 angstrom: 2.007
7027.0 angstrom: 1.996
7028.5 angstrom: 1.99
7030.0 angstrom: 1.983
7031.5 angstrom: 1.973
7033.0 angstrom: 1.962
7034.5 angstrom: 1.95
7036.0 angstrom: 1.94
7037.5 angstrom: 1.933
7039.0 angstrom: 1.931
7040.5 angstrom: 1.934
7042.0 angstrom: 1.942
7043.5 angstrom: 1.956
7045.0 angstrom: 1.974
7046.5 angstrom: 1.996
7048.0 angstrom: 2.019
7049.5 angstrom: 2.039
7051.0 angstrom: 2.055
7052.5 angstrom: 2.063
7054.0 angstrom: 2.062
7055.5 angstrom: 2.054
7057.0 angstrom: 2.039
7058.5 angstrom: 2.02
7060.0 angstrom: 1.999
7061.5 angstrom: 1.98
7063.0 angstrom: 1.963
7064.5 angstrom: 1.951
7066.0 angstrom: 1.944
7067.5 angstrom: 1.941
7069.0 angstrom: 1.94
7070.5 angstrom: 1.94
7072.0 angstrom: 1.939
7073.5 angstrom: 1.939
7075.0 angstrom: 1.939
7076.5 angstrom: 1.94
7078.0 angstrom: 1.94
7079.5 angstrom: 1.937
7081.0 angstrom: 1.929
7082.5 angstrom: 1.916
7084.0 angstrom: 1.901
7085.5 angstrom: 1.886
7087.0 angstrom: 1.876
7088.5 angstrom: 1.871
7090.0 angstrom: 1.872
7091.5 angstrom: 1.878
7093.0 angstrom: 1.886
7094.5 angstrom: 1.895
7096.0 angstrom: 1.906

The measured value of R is 1.3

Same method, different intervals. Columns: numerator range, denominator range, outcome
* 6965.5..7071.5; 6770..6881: 1.59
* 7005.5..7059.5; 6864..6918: 1.31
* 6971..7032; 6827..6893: 2.02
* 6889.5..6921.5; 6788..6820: 0.96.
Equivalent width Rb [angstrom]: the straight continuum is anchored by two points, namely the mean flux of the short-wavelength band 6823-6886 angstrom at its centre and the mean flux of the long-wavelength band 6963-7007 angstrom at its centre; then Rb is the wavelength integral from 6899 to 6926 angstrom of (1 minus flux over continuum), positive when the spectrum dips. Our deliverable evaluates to 9.5 angstrom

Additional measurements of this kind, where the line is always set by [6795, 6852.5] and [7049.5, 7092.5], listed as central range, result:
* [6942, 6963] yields -0.31 angstrom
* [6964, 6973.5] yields -3.35 angstrom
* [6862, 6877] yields 0.03 angstrom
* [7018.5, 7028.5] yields -0.98 angstrom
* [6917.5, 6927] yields 0.38 angstrom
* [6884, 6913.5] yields -0.06 angstrom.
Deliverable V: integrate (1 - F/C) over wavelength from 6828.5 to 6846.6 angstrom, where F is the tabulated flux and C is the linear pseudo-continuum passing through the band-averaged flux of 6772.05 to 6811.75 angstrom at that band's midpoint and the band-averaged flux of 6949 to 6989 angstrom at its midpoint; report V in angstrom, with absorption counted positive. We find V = 3.0 angstrom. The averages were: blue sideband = 2.03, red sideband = 3.37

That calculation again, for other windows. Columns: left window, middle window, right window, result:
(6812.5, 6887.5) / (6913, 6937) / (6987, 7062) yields 5.5 angstrom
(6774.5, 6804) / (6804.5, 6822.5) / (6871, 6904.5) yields 0.3 angstrom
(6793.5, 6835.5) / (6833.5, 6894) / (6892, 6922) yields -0.8 angstrom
